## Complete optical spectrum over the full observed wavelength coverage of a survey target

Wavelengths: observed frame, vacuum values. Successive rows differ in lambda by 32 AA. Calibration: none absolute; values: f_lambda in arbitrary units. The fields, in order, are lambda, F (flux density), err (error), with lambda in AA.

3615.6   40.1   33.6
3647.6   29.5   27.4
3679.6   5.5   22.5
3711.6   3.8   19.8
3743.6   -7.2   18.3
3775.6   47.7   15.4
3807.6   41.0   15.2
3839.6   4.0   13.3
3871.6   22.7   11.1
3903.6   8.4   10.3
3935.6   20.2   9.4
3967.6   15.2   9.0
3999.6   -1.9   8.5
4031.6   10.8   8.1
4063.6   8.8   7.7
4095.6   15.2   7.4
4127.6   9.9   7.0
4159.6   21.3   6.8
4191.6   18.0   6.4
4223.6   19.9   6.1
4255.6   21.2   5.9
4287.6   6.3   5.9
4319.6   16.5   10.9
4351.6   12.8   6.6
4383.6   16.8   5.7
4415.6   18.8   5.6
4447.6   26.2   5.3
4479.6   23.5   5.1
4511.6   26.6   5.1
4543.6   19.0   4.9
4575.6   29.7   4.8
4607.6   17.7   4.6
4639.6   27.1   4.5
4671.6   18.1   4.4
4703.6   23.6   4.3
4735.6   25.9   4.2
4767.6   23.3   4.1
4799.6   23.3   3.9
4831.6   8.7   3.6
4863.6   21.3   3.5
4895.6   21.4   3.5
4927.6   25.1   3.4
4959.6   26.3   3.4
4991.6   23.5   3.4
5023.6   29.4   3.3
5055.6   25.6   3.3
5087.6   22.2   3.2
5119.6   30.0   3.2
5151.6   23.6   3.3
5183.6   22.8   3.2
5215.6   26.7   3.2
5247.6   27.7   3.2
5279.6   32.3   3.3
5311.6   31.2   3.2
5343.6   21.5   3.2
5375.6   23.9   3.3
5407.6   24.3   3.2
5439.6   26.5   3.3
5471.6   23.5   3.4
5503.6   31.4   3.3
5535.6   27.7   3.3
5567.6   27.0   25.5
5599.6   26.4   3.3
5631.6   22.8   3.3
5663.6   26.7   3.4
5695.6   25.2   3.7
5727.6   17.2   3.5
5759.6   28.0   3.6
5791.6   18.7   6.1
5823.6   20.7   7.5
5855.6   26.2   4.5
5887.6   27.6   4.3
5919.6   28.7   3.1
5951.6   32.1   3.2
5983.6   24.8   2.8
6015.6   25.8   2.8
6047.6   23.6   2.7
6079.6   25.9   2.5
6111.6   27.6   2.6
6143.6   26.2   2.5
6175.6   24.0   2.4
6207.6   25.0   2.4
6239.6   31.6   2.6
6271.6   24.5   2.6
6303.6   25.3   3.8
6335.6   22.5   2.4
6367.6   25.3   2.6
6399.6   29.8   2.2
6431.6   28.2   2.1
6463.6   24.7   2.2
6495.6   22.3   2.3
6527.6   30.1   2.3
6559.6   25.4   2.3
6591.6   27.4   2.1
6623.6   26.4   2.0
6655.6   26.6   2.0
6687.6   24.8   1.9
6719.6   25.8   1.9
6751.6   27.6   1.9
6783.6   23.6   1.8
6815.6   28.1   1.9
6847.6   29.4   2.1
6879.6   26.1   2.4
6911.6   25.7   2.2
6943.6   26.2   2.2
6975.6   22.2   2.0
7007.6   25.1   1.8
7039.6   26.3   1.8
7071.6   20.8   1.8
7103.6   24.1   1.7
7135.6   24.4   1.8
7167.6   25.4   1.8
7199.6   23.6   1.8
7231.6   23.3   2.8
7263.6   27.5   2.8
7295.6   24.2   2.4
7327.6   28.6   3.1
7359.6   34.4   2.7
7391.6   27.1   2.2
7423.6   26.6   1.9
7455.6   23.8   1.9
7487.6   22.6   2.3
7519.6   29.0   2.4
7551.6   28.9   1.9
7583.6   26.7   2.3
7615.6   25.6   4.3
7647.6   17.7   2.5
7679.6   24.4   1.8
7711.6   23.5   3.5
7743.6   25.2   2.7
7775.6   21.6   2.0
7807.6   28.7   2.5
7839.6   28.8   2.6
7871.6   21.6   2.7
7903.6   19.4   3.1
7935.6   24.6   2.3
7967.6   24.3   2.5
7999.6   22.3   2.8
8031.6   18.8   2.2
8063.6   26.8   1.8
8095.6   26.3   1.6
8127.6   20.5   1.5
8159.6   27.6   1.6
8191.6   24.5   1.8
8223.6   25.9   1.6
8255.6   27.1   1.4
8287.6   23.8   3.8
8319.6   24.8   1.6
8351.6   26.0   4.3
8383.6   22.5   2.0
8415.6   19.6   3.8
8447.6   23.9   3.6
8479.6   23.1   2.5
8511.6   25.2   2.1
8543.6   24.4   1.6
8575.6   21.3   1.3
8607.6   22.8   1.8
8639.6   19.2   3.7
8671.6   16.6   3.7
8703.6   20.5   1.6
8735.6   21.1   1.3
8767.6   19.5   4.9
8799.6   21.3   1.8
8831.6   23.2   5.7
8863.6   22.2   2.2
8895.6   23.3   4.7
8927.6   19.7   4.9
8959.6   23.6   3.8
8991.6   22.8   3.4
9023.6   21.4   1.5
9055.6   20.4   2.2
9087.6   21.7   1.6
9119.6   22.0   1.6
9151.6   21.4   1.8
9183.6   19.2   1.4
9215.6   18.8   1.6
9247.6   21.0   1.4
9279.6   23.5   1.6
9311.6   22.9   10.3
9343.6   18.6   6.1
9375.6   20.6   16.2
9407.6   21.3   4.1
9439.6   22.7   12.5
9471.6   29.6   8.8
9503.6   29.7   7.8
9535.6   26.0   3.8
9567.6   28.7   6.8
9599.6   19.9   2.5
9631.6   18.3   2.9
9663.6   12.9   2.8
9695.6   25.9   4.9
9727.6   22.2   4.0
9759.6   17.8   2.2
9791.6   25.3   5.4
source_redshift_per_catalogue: 0.121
